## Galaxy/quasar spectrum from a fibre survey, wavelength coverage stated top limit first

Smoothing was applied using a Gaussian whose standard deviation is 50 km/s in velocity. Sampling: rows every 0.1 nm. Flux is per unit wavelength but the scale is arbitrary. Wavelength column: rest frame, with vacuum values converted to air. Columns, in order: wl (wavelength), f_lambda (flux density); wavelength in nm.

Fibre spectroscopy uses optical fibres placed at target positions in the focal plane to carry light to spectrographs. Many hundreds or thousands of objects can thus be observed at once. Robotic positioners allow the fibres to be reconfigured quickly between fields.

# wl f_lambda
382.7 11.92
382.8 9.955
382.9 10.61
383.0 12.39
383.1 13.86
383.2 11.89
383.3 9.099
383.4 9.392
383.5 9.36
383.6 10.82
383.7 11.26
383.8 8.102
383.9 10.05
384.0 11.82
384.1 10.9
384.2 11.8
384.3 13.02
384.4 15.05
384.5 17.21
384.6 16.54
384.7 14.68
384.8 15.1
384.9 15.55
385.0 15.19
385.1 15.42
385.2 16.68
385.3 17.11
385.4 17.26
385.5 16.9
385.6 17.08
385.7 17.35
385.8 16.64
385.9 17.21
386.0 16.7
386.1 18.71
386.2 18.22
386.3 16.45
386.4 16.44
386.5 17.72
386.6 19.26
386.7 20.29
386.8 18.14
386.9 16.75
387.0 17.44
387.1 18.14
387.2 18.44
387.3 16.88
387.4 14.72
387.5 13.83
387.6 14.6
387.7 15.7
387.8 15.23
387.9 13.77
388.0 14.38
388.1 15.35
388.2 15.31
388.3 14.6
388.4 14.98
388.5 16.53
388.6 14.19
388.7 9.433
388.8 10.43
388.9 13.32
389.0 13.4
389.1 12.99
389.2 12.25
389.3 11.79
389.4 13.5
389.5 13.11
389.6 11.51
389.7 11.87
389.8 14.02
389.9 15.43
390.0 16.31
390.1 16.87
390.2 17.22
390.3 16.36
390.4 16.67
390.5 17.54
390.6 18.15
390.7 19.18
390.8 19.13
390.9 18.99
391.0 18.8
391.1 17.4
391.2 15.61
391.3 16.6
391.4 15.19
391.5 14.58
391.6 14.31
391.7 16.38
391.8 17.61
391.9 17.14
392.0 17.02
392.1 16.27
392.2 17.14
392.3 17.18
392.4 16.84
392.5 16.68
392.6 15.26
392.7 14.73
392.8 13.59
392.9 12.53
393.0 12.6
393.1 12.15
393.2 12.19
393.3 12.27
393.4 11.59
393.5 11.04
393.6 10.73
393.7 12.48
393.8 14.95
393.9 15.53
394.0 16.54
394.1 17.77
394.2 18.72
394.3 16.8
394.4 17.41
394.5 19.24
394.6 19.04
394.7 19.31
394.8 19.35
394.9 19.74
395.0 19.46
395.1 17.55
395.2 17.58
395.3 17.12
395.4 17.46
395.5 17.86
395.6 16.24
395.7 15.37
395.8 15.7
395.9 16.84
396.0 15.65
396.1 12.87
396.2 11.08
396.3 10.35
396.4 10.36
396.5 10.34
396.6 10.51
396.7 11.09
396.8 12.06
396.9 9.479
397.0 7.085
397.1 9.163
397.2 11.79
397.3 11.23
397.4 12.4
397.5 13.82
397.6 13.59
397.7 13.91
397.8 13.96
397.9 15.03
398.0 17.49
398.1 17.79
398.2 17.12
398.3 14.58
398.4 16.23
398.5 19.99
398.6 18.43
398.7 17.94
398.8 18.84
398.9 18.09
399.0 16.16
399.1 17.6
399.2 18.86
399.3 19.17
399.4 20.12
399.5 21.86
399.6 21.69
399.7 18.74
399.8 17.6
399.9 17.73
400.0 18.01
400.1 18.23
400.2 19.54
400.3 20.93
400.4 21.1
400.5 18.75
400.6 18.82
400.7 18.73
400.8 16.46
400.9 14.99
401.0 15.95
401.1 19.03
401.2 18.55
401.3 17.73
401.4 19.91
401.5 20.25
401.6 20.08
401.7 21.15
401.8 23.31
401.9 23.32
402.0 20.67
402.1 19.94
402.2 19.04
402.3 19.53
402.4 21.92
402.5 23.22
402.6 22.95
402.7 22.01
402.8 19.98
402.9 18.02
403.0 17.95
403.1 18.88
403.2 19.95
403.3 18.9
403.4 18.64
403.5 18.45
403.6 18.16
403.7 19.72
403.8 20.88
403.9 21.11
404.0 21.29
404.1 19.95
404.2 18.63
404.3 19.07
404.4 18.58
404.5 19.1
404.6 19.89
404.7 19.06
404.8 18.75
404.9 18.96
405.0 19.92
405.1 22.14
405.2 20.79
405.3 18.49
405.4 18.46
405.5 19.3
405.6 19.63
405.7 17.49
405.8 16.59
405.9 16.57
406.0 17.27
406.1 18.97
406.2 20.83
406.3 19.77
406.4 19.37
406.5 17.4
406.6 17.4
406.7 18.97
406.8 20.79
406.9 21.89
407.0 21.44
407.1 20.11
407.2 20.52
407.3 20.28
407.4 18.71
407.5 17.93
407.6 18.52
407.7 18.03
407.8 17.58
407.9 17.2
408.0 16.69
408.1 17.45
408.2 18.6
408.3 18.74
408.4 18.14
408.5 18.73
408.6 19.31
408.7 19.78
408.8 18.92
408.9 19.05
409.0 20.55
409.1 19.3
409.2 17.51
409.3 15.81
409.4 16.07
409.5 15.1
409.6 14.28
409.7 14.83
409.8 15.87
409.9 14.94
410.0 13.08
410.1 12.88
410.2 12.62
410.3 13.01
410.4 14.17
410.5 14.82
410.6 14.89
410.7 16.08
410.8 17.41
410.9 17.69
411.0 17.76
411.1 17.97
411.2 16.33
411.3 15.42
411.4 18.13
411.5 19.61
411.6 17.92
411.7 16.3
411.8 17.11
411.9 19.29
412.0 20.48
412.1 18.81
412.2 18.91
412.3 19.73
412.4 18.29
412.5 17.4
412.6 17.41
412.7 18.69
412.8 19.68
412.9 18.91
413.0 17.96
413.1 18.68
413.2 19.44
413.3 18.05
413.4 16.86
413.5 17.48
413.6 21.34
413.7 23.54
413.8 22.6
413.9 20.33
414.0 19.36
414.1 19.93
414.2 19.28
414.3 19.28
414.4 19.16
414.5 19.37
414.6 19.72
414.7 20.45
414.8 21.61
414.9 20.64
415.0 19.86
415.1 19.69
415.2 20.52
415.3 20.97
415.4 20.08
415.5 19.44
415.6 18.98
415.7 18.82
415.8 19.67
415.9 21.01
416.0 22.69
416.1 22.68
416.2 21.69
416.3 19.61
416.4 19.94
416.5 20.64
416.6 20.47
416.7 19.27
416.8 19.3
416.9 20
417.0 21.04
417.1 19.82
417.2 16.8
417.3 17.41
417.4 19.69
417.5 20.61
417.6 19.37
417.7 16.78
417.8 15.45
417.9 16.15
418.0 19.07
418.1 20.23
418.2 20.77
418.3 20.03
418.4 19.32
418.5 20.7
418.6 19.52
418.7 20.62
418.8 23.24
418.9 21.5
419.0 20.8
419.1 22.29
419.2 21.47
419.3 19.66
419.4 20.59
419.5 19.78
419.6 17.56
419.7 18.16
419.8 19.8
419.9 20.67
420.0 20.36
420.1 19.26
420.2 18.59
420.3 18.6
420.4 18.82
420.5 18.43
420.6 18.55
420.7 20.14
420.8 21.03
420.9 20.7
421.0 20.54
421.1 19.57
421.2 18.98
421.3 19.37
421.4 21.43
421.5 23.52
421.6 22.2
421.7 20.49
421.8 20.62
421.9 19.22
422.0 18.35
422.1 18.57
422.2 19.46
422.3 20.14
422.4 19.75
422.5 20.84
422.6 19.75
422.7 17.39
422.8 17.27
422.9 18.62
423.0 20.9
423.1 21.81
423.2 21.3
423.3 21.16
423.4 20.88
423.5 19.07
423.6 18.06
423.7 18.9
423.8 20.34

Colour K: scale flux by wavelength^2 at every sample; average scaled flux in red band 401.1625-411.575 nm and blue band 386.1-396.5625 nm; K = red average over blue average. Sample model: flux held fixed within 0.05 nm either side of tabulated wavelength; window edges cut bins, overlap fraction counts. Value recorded 1.3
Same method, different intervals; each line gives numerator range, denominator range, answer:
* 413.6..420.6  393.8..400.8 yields 1.34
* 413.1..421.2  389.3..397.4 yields 1.48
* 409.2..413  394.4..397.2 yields 1.23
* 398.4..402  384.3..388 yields 1.24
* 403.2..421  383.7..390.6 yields 1.41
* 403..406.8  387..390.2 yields 1.44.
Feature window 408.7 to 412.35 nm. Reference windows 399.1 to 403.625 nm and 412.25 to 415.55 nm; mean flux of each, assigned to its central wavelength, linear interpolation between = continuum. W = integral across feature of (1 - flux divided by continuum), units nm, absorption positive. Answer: 0.52 nm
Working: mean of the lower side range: 19.5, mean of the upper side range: 19.6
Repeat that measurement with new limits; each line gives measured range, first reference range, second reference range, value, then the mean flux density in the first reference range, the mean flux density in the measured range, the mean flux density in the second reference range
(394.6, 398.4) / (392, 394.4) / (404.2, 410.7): 0.24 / 14.7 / 14.5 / 18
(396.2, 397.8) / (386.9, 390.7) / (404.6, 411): 0.49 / 14.8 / 11.2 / 17.9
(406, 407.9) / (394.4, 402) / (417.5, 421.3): -0.14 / 16.8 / 19.2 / 19.7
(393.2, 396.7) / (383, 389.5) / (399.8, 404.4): 0.41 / 14.7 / 15.3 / 19.6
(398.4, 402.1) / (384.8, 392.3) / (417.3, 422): -0.36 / 15.9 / 19.1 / 19.8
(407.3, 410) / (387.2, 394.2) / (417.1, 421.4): 0.04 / 15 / 17.6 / 19.6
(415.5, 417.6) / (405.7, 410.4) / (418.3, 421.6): -0.06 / 17.7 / 20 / 20.1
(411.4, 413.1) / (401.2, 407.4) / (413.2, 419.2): 0.11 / 19.7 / 18.5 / 19.9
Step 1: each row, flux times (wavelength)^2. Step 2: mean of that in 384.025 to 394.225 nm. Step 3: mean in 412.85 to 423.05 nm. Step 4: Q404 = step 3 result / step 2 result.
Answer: 1.48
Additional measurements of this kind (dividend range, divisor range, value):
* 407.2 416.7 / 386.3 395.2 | 1.31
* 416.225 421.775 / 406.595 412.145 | 1.19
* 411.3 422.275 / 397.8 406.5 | 1.11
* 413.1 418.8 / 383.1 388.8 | 1.54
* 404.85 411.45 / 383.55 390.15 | 1.32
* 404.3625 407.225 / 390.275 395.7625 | 1.26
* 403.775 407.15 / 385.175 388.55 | 1.28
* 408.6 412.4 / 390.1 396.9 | 1.18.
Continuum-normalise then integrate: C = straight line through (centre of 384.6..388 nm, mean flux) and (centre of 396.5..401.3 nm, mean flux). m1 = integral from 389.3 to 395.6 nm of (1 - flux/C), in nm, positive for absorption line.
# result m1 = 0.19 nm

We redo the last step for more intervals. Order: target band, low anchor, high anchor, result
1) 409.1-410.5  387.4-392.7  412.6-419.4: 0.295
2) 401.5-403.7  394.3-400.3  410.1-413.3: -0.499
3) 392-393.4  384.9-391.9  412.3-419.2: 0.164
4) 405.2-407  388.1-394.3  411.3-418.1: -0.114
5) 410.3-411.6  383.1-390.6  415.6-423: 0.135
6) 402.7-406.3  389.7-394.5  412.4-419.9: -0.285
